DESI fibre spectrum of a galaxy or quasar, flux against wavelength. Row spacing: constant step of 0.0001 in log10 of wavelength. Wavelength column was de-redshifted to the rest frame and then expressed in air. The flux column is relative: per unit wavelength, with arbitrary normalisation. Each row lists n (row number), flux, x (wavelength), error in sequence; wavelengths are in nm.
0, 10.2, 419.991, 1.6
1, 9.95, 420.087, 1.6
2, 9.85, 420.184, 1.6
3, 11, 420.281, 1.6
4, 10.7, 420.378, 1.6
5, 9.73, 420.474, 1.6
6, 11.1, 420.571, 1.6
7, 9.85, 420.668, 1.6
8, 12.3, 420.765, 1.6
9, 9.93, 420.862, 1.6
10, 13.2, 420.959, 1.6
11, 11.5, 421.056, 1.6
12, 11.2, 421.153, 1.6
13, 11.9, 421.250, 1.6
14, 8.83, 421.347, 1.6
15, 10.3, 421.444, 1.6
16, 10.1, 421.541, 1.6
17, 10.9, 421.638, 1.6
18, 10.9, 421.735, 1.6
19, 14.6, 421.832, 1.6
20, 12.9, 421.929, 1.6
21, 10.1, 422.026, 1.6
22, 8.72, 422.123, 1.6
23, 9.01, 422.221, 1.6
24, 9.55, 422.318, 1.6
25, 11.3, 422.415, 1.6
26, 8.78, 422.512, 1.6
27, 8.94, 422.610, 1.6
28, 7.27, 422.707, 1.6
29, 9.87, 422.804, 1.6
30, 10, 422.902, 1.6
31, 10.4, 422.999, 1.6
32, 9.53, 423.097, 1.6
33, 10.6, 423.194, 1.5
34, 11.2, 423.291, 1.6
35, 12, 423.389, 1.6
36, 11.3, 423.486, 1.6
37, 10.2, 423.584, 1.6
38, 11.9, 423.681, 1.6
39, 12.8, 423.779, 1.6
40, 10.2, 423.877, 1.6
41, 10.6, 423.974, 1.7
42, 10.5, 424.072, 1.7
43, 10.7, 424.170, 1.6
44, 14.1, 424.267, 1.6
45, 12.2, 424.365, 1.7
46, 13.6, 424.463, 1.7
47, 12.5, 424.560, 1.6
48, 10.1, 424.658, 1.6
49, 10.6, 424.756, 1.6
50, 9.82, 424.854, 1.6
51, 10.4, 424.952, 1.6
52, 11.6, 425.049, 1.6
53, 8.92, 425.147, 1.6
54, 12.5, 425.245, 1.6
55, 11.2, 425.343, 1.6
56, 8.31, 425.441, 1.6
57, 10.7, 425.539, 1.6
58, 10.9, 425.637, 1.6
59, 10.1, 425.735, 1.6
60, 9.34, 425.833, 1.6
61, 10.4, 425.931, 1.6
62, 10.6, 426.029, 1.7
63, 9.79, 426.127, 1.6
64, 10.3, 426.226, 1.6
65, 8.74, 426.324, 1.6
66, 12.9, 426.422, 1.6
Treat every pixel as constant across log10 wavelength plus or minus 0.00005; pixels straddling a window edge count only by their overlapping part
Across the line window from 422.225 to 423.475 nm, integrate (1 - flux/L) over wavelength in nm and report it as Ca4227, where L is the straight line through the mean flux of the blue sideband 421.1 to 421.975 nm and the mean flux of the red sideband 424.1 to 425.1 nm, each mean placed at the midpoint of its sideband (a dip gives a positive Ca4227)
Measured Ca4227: 0.16 nm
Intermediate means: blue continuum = 11.3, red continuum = 11.5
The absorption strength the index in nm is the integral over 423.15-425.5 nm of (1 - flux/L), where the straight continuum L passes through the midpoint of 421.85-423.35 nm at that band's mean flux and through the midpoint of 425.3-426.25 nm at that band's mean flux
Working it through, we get -0.25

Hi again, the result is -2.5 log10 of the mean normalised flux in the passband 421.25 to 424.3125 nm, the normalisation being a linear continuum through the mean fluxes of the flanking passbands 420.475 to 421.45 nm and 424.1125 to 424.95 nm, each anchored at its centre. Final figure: 0.07 mag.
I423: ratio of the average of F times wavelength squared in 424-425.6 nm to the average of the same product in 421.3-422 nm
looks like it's 1.01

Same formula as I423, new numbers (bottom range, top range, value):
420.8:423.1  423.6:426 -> 1.07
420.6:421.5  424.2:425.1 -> 1.08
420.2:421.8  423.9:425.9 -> 1.02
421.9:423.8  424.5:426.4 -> 1.03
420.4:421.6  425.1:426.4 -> 0.96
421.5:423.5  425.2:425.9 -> 1.02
